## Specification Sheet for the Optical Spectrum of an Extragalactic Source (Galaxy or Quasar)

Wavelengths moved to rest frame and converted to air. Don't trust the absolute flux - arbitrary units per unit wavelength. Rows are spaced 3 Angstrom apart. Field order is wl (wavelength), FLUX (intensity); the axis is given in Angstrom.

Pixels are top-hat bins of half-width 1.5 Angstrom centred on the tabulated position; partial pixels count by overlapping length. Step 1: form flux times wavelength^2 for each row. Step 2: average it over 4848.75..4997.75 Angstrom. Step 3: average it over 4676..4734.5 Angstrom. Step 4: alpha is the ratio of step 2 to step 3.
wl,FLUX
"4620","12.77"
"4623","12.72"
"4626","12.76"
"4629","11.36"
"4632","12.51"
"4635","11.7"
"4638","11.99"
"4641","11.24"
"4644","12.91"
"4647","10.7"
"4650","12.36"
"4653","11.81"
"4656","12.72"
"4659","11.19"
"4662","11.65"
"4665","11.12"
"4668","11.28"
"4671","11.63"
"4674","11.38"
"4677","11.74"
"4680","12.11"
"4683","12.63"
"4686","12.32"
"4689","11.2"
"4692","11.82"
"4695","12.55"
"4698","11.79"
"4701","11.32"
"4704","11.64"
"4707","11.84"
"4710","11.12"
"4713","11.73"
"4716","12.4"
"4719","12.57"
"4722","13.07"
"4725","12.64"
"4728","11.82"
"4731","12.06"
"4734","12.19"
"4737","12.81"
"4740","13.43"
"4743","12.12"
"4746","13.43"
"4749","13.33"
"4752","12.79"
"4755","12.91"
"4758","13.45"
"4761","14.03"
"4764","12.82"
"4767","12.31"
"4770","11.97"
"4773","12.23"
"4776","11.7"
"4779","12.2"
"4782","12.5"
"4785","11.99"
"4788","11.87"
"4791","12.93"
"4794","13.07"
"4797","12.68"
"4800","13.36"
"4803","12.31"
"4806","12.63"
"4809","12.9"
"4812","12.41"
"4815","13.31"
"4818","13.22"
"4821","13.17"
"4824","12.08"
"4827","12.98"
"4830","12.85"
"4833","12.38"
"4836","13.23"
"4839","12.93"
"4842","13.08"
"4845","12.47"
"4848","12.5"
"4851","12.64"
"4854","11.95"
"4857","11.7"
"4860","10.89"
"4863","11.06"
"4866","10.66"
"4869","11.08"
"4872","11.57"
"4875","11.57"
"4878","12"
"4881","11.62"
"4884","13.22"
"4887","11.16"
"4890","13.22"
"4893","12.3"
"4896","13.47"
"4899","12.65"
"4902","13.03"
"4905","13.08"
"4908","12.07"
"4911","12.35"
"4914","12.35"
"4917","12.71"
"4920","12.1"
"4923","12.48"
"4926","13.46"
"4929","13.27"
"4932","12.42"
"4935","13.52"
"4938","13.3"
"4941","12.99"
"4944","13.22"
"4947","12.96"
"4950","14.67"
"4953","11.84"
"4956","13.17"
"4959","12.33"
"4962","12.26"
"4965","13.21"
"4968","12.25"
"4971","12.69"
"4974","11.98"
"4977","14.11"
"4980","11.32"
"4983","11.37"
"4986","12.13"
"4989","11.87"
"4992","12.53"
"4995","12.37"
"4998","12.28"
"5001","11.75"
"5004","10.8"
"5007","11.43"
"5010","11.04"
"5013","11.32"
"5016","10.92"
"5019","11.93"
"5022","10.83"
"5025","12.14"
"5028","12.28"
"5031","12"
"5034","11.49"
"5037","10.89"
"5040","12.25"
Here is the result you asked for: 1.13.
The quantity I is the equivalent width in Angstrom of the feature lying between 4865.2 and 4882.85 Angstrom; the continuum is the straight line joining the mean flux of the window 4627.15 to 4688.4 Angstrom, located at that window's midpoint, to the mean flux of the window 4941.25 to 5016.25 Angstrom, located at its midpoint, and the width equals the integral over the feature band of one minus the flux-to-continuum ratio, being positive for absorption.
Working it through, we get 0.9 Angstrom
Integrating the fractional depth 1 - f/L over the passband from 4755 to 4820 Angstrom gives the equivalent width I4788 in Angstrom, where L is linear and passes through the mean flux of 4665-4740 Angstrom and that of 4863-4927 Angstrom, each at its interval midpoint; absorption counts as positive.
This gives -3.0 Angstrom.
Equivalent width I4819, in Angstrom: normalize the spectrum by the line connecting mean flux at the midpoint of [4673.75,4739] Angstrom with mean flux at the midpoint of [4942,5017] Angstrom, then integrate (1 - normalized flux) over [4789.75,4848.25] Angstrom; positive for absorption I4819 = -3.4 Angstrom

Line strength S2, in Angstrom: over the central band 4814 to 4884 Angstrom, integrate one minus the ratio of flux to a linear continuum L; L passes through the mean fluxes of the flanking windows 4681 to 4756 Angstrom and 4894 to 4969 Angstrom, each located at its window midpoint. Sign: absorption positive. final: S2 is 2.2 Angstrom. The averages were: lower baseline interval 12.3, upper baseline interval 12.8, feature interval 12.2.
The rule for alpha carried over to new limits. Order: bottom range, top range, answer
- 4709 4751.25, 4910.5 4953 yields 1.13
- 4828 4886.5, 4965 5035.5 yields 1.04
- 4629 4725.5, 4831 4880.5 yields 1.09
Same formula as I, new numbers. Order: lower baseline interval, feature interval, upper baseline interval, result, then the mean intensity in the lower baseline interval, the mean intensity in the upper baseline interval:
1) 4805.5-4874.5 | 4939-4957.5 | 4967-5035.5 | -1.7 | 12.3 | 11.9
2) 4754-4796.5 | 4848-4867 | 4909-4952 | 1.8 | 12.6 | 13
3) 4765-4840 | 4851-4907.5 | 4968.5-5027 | 1.3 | 12.6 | 11.8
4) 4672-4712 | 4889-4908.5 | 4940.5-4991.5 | -0.7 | 11.8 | 12.6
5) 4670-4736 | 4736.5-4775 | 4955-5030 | -2.9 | 12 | 12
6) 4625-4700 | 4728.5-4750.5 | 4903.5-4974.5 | -1.1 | 11.8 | 12.8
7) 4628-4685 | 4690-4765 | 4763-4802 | -1.8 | 11.8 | 12.4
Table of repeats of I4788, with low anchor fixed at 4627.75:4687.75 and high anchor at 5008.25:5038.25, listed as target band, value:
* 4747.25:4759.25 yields -1.4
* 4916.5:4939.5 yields -2.7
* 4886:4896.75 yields -0.9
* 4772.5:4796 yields -1.2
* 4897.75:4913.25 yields -1.4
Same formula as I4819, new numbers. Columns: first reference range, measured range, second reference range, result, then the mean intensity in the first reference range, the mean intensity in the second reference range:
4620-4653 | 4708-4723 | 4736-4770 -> 0.7 Angstrom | 12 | 13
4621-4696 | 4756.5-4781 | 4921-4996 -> -0.8 Angstrom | 11.9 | 12.7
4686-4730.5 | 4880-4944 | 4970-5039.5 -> -4.7 Angstrom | 12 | 11.8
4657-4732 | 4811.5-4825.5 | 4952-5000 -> -0.9 Angstrom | 11.9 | 12.4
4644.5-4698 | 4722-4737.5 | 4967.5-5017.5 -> -0.7 Angstrom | 11.8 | 11.9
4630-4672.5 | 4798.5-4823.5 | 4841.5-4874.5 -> -2.4 Angstrom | 11.8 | 11.7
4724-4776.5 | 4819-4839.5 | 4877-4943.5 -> -0.2 Angstrom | 12.7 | 12.7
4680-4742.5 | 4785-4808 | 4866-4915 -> -0.9 Angstrom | 12.1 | 12.2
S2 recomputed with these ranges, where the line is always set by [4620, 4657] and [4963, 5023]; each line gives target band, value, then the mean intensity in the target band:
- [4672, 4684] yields 0.1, 11.9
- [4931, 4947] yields -1.5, 13.1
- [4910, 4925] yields -0.6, 12.4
